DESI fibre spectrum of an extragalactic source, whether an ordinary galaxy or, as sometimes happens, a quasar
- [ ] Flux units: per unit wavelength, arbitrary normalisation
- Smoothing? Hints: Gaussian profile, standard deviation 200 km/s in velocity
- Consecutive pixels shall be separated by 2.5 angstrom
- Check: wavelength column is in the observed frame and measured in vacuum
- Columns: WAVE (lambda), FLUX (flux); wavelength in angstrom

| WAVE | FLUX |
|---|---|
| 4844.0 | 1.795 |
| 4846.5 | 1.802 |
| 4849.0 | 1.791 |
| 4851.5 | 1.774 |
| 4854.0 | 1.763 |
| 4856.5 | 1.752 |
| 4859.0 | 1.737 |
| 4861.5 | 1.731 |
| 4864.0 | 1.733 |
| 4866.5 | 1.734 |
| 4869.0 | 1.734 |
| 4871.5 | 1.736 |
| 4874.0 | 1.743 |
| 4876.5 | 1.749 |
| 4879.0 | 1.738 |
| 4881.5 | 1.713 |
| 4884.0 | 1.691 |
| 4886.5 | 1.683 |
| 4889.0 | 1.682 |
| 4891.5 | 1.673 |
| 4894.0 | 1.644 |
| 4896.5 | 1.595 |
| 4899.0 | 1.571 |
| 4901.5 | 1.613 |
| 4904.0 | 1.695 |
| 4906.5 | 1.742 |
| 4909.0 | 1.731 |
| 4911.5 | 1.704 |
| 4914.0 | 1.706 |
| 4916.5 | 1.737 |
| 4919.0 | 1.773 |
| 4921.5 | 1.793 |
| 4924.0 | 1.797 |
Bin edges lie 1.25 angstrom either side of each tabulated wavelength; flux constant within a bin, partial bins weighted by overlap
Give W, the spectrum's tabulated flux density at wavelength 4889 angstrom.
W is 1.682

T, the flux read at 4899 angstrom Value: 1.571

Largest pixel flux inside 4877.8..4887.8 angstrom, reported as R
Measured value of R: 1.738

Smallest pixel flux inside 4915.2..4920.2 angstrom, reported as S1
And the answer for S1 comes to 1.737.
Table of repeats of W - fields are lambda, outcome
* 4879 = 1.738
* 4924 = 1.797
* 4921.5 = 1.793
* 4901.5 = 1.613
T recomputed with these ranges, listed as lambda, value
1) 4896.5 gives 1.595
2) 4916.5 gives 1.737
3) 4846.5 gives 1.802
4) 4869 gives 1.734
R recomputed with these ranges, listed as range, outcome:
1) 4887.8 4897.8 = 1.682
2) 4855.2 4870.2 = 1.752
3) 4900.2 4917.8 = 1.742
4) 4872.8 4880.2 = 1.749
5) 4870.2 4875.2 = 1.743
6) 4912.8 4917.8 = 1.737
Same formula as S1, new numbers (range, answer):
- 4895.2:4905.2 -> 1.571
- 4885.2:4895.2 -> 1.644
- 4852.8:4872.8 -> 1.731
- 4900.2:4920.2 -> 1.613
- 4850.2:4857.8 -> 1.752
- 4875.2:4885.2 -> 1.691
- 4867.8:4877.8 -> 1.734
